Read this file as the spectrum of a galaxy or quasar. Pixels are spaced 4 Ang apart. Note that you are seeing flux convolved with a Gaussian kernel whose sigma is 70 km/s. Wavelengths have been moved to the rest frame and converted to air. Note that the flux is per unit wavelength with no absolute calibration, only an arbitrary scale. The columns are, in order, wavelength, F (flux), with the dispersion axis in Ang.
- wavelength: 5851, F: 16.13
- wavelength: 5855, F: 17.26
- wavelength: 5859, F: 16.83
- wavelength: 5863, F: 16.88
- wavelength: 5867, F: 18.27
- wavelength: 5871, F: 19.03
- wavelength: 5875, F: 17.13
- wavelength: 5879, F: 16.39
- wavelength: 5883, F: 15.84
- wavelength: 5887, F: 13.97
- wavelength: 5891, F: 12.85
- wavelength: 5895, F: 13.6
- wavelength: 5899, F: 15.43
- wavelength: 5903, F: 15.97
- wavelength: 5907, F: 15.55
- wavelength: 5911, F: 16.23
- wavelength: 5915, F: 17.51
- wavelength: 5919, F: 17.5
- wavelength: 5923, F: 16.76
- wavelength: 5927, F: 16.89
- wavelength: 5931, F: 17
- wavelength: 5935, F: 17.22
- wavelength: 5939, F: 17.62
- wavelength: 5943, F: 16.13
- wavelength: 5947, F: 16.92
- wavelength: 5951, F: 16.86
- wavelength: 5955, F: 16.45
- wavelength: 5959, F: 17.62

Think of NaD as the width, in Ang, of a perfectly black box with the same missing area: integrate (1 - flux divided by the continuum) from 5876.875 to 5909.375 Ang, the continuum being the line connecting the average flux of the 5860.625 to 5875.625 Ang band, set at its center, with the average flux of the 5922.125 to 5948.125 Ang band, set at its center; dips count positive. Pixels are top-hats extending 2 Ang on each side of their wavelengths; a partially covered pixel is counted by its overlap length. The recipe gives 4.7 Ang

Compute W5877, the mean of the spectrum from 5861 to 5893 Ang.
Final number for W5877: 16.3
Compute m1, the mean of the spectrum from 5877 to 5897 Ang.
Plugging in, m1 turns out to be 14.5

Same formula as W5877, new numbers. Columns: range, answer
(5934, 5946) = 17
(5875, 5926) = 15.7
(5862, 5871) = 18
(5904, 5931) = 16.7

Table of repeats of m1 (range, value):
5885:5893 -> 13.4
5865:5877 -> 18.1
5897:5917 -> 16.1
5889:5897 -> 13.2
